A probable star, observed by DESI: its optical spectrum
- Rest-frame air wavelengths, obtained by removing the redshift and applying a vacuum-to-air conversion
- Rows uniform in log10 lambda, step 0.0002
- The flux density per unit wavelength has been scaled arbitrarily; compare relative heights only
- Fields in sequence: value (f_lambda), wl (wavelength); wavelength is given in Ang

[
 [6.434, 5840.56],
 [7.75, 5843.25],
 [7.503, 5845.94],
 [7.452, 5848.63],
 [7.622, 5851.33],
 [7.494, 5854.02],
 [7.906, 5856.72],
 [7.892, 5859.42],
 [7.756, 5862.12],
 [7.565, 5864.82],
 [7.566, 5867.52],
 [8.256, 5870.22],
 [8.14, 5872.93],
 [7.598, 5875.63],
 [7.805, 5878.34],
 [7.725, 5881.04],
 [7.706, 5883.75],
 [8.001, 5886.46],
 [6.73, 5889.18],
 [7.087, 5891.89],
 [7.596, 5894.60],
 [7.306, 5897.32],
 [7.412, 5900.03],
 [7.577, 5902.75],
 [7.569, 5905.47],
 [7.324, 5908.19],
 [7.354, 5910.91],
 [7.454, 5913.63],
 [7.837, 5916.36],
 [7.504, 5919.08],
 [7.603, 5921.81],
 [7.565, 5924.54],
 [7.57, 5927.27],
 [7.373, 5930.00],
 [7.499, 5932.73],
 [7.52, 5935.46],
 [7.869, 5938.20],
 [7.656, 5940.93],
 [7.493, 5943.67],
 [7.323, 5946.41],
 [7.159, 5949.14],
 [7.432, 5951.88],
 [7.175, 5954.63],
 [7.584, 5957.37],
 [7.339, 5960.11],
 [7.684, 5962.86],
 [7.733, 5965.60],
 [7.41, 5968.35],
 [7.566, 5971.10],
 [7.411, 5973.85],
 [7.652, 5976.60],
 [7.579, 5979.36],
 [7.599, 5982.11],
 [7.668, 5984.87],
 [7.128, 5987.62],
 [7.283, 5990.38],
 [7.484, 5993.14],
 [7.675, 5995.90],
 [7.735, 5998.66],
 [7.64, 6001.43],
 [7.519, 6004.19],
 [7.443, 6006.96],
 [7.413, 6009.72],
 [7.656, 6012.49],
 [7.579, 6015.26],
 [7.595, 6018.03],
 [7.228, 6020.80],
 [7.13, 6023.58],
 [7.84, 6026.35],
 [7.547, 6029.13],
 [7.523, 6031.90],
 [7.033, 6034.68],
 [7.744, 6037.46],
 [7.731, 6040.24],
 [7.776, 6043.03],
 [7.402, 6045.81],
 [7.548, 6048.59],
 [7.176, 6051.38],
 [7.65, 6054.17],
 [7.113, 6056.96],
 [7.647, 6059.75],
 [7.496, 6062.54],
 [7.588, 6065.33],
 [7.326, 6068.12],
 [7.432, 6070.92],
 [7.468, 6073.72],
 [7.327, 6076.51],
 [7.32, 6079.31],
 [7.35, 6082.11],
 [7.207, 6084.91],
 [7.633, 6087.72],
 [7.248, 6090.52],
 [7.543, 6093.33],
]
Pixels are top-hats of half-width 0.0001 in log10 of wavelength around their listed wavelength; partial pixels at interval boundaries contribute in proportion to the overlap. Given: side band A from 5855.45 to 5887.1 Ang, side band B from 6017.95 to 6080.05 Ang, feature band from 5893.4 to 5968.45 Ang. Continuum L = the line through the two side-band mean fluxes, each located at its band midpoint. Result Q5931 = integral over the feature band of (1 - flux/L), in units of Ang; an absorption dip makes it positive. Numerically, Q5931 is 2.0 Ang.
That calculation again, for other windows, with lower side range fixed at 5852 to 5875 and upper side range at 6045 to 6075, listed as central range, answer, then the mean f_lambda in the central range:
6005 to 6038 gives 0.2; 7.47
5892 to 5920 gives 0.9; 7.48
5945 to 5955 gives 0.5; 7.28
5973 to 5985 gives 0.0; 7.58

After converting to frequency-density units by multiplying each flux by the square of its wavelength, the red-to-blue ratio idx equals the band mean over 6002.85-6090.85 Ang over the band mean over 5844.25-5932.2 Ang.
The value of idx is 1.04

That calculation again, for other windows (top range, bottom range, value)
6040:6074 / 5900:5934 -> 1.04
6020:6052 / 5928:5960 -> 1.03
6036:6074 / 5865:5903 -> 1.04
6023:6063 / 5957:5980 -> 1.02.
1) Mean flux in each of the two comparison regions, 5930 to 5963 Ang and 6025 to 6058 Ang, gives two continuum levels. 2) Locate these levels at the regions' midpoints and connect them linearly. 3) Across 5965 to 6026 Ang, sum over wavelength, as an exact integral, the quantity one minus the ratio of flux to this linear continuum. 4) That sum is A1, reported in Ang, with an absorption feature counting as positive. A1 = -0.16 Ang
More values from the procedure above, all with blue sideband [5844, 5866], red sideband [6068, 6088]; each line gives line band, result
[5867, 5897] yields -0.11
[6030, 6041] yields -0.11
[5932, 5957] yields 0.25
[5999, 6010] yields -0.11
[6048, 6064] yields -0.08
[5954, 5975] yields 0.04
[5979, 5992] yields 0.08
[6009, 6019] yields -0.16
